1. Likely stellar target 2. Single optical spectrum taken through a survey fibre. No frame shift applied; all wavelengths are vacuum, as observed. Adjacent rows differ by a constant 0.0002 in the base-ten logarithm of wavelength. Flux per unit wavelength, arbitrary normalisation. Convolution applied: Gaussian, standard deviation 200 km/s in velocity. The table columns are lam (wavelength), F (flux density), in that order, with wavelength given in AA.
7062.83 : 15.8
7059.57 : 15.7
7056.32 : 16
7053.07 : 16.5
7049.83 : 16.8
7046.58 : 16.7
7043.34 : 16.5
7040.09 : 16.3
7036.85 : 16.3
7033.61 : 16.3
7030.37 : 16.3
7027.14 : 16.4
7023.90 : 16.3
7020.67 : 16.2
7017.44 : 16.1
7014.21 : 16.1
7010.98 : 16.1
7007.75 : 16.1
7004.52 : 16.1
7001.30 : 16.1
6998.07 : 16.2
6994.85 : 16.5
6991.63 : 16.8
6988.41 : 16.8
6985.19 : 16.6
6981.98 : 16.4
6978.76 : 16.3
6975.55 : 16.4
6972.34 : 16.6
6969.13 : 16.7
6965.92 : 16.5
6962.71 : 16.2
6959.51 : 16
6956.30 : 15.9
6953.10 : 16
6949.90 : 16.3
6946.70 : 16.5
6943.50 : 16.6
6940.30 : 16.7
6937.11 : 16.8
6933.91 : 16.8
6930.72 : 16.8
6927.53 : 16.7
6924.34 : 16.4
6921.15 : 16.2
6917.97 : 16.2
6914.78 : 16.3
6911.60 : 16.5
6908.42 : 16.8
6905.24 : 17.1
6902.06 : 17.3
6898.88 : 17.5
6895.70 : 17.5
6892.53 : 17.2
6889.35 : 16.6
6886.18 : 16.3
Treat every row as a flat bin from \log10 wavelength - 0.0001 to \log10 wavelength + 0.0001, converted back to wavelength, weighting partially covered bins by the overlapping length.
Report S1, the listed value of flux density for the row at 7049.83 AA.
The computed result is 16.8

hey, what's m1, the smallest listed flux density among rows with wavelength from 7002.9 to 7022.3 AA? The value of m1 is 16.1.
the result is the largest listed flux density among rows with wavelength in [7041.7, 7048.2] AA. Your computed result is 16.7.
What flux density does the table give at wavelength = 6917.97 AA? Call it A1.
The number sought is 16.2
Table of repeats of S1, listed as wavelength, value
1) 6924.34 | 16.4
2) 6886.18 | 16.3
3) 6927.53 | 16.7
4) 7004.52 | 16.1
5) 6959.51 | 16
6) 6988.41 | 16.8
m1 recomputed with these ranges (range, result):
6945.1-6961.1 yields 15.9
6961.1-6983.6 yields 16.2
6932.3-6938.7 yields 16.8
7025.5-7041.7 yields 16.3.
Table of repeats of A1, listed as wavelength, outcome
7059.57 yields 15.7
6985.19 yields 16.6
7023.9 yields 16.3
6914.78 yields 16.3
